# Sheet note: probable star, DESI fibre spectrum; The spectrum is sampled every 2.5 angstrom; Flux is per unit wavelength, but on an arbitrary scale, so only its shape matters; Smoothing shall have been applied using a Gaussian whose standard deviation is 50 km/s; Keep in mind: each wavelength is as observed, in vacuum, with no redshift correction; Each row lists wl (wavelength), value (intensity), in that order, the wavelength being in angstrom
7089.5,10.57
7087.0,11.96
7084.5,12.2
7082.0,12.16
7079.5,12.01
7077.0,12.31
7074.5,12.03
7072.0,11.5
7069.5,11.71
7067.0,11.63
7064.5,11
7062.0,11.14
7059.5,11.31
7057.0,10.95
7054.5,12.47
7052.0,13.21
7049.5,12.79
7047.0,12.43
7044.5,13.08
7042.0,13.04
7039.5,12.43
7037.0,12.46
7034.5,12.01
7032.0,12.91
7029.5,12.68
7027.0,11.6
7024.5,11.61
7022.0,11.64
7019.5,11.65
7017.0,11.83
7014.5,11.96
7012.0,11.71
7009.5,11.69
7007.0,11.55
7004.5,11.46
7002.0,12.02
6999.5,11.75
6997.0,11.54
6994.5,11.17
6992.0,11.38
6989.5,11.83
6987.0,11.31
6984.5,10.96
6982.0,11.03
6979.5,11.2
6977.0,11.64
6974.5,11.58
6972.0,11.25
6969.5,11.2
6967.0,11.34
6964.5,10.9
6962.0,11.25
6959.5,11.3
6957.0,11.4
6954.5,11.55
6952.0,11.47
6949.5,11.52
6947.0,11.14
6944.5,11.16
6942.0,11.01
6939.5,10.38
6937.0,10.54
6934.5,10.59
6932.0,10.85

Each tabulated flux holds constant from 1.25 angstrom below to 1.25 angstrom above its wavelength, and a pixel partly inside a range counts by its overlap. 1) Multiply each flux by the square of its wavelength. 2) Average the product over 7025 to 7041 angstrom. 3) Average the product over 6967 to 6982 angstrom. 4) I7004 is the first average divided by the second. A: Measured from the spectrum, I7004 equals 1.1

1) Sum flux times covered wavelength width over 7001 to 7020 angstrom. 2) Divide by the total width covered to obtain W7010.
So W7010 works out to 11.7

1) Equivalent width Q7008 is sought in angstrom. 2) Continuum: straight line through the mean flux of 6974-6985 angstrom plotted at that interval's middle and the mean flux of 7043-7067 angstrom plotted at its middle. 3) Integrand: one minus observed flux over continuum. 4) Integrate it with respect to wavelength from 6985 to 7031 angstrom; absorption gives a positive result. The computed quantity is -0.5 angstrom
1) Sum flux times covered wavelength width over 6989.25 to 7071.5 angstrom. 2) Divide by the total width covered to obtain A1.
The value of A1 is 11.9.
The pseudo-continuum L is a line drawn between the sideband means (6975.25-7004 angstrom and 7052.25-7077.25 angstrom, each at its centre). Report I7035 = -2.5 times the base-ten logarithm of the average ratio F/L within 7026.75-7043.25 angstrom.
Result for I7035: -0.085 mag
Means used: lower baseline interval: 11.4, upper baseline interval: 11.6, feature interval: 12.5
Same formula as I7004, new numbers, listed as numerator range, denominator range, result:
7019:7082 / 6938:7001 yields 1.09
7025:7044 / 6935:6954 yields 1.16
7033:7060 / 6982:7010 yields 1.10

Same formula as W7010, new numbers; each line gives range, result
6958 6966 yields 11.2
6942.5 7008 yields 11.4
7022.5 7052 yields 12.5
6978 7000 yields 11.3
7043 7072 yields 12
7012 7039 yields 12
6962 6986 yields 11.2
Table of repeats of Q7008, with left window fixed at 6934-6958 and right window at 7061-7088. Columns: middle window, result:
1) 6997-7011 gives -0.34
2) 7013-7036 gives -0.94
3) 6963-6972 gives 0.03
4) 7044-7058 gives -0.99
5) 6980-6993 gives 0.02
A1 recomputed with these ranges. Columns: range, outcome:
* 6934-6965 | 11.1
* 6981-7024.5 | 11.6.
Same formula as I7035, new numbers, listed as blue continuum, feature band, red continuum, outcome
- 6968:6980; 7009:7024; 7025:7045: 0.04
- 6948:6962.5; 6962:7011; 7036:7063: 0.03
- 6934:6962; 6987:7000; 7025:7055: 0.03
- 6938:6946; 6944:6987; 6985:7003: -0.01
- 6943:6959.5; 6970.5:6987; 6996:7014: 0.02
